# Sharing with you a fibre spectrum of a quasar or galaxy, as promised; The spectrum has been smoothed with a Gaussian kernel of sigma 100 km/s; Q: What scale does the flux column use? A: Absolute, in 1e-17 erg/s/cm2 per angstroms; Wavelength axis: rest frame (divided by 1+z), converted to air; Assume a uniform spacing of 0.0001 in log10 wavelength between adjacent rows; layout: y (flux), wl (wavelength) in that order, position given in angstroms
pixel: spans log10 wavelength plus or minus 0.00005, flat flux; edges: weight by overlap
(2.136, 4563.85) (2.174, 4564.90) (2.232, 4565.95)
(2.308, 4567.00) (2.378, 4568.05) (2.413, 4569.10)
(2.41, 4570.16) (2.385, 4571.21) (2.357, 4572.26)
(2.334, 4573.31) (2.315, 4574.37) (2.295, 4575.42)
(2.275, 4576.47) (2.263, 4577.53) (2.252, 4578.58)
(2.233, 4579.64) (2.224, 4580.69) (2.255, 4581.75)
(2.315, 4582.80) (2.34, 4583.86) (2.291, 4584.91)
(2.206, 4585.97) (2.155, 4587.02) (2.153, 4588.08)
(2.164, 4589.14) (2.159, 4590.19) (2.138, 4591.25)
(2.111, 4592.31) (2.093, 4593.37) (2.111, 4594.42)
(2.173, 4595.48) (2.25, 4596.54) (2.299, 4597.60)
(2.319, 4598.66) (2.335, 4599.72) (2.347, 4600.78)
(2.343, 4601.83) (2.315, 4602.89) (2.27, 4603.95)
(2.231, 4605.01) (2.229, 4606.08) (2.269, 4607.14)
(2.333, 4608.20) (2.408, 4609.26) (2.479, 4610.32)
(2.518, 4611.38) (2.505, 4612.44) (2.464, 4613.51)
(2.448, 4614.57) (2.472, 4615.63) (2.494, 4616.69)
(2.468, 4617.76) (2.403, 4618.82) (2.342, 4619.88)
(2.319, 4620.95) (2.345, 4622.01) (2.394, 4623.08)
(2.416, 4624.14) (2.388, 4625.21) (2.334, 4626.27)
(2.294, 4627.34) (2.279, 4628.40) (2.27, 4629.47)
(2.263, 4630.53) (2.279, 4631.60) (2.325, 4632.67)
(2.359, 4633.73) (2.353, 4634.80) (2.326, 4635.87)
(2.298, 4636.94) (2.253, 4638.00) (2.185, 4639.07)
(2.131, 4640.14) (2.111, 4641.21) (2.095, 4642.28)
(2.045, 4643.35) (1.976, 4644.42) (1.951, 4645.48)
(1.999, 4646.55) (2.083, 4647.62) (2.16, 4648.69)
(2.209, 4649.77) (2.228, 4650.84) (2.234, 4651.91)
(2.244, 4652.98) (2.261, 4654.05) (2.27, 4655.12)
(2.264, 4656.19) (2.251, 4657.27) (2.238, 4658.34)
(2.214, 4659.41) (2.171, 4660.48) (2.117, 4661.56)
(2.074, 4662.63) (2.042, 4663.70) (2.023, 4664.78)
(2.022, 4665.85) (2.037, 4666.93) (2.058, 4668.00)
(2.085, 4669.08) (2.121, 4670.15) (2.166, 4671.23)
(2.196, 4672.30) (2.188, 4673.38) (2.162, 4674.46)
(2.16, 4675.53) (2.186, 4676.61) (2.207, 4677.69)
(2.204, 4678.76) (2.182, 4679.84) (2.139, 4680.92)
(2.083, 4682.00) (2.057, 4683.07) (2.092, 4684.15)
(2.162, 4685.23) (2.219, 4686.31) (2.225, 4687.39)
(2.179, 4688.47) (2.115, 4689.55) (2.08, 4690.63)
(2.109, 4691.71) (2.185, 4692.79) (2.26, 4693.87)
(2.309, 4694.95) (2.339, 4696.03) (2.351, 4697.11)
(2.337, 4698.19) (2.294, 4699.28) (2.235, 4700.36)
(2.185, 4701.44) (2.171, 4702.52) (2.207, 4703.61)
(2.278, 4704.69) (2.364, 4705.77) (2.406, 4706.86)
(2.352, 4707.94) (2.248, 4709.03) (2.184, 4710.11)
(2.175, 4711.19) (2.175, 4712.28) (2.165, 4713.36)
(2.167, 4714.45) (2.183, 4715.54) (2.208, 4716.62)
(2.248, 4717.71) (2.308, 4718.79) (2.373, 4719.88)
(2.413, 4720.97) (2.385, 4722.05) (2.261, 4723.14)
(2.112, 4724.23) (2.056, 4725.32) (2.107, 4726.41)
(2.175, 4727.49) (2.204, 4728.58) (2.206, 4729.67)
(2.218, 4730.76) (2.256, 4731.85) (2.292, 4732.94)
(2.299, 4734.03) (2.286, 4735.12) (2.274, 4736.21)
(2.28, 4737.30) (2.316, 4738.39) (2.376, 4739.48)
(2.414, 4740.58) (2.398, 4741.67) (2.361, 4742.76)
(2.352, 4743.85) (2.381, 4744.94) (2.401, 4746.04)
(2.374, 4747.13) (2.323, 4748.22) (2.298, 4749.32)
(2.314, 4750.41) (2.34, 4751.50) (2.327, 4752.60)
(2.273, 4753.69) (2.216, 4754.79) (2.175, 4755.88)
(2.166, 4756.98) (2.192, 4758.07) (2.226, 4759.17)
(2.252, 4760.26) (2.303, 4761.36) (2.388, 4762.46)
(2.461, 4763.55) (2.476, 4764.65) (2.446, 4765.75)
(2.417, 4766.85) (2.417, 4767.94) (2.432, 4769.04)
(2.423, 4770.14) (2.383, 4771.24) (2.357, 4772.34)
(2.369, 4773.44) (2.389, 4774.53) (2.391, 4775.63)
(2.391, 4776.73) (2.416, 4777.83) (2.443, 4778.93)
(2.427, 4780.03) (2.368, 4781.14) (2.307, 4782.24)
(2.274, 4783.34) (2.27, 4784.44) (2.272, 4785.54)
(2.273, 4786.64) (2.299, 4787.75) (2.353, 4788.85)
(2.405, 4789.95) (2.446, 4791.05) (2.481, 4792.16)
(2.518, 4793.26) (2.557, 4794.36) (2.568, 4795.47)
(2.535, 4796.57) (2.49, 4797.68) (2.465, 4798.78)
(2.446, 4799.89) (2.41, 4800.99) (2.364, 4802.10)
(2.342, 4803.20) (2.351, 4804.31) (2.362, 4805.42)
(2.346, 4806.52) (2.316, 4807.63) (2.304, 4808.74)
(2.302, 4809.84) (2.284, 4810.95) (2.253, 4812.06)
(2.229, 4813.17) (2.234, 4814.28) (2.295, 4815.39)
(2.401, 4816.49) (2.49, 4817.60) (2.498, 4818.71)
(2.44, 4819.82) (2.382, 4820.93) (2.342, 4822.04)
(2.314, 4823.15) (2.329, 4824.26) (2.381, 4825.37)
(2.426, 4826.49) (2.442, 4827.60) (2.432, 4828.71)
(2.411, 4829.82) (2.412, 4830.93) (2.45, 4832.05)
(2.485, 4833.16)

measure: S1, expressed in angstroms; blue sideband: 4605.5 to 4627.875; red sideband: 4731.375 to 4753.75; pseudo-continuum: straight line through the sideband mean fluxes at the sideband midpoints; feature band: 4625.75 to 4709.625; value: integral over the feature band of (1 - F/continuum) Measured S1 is 6.2 angstroms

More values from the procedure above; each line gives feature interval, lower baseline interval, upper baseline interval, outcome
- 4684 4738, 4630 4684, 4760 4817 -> 0.4 angstroms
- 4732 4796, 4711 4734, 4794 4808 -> -0.7 angstroms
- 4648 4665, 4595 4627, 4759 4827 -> 1.3 angstroms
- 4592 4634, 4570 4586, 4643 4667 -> -2.1 angstroms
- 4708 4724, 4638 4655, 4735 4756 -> 0.1 angstroms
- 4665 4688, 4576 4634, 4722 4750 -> 1.5 angstroms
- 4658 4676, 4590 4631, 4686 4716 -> 1.2 angstroms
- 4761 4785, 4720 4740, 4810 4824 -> -0.9 angstroms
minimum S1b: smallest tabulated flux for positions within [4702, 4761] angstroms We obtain 2.056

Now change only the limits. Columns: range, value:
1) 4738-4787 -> 2.166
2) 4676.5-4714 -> 2.057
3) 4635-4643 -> 2.095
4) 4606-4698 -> 1.951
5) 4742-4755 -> 2.216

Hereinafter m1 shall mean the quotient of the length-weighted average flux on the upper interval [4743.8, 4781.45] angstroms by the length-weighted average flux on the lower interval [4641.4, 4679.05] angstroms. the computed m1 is 1.1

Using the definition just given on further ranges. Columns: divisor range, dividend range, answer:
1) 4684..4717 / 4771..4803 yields 1.08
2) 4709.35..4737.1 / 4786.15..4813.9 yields 1.07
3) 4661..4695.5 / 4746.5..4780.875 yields 1.10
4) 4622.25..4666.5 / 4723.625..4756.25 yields 1.03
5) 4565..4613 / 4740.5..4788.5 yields 1.03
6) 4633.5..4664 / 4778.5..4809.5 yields 1.10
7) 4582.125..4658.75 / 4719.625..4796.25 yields 1.03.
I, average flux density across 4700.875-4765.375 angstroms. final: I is 2.28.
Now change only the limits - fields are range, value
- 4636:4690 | 2.15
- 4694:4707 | 2.28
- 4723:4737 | 2.21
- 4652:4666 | 2.18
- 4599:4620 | 2.38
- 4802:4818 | 2.32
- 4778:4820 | 2.38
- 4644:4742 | 2.2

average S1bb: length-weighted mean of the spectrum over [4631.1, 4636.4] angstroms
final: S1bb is 2.33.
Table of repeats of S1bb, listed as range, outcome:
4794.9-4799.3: 2.51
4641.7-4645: 2.04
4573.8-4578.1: 2.29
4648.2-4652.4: 2.2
